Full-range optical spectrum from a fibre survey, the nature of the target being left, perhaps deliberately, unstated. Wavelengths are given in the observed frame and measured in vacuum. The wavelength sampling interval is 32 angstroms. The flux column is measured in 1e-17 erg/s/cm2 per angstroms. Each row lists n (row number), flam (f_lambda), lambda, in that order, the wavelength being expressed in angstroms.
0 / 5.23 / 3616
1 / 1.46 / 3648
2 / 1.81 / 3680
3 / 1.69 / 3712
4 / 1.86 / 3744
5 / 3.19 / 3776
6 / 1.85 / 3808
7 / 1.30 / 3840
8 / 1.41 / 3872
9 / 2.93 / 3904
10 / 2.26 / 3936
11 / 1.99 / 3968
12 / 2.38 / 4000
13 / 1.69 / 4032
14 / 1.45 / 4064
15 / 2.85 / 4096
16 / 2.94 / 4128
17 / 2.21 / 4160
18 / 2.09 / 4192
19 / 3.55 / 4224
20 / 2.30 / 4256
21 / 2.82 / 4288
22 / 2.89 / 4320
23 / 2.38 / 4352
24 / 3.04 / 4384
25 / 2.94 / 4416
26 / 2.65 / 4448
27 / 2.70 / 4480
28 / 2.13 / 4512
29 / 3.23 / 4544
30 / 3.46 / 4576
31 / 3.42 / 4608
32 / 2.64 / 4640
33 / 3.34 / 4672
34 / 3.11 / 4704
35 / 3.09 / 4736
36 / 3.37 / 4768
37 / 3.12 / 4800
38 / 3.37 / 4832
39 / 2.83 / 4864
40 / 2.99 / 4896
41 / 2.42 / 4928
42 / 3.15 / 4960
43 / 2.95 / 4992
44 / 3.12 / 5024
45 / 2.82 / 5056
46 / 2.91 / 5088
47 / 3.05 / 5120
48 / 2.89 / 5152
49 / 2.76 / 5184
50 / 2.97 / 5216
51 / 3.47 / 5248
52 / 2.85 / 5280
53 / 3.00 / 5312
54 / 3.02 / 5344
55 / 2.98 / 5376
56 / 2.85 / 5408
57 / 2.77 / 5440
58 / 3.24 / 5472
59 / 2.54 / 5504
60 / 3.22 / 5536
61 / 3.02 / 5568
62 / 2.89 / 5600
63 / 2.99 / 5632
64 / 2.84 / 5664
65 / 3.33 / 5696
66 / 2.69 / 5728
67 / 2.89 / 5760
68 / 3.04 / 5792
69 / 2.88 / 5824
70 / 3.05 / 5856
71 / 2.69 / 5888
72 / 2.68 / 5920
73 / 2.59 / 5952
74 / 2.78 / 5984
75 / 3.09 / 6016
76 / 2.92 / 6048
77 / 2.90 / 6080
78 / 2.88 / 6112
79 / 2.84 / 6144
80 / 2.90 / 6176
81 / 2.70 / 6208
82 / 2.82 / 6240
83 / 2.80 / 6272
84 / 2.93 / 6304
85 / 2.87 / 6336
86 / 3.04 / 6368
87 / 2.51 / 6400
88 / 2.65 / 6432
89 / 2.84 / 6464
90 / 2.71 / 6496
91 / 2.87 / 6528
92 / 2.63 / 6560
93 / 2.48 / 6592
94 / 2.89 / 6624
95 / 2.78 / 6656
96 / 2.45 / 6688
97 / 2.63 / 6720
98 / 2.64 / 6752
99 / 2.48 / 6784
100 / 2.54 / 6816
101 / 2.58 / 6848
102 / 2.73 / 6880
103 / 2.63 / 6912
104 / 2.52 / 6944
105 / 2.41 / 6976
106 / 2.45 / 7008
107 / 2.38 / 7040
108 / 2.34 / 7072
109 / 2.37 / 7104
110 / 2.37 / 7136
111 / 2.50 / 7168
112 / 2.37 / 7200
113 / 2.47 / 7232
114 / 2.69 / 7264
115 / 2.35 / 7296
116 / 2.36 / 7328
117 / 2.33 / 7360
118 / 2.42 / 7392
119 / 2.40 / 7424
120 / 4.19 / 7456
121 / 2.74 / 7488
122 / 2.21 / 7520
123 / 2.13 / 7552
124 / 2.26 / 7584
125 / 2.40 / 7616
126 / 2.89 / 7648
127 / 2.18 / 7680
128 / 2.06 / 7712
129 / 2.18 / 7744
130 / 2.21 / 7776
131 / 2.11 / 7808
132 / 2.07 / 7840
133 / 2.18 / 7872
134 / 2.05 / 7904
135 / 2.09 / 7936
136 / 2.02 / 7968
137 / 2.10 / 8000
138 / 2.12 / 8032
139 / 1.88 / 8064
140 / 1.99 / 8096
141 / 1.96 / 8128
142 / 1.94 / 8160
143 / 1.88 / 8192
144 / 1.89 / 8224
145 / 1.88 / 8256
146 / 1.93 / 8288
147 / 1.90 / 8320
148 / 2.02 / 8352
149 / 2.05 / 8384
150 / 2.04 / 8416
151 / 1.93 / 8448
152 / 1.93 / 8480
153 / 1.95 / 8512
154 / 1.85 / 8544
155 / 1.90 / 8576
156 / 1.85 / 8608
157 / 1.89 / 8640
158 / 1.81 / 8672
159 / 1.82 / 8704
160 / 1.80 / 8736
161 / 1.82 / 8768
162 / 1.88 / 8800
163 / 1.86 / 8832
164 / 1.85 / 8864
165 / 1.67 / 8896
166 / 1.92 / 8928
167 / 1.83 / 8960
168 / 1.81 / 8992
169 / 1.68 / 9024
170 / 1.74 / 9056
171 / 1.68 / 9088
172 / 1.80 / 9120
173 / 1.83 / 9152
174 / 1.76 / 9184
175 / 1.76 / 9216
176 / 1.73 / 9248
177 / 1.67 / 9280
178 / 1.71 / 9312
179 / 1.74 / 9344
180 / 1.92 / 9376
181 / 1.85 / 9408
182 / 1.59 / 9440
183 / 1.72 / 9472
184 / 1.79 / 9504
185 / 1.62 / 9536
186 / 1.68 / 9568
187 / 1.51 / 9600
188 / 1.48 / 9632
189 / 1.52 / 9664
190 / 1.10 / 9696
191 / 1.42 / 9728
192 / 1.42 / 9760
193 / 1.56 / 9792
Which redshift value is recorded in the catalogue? 0.136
